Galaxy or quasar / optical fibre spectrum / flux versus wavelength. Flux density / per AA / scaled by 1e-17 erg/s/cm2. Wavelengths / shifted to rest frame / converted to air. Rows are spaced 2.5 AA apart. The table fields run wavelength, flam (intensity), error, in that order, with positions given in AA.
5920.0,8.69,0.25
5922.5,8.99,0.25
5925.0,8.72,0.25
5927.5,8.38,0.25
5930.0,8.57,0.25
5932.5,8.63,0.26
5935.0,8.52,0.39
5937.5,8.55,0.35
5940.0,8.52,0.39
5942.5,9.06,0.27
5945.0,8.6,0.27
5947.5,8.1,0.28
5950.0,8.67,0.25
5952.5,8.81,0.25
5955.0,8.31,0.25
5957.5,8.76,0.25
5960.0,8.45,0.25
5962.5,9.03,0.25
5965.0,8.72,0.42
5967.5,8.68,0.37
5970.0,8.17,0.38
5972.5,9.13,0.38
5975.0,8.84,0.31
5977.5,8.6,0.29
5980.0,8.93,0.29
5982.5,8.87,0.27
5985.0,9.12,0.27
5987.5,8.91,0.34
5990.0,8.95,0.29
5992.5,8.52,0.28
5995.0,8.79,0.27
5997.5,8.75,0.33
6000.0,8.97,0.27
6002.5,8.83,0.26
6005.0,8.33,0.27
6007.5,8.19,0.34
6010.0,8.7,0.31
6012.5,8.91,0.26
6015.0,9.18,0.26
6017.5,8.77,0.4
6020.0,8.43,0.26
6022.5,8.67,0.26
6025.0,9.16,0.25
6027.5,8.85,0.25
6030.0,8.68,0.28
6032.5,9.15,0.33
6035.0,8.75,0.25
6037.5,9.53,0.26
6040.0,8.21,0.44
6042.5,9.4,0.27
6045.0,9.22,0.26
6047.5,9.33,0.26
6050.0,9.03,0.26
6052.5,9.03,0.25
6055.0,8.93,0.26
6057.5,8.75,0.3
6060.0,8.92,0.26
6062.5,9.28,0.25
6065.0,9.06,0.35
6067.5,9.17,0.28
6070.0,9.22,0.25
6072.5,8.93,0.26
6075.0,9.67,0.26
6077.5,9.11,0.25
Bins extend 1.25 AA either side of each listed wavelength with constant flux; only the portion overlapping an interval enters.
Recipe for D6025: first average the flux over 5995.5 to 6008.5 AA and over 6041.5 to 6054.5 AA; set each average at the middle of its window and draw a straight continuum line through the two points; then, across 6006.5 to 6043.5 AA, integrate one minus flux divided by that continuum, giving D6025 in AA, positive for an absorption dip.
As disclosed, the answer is 0.3 AA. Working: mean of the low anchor 8.63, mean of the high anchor 9.18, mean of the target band 8.84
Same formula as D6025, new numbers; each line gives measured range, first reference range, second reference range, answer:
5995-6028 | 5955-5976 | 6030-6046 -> 0.6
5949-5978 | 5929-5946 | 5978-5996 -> 0.2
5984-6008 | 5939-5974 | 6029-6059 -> 0.2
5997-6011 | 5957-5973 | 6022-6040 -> 0.3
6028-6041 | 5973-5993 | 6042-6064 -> 0.2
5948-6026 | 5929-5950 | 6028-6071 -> 0.3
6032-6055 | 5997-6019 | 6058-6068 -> -0.3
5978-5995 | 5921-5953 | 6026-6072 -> -0.1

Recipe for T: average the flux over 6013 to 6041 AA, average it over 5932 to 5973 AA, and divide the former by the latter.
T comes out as 1.0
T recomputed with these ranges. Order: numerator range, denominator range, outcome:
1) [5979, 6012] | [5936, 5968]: 1.01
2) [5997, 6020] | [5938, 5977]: 1.01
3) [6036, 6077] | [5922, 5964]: 1.06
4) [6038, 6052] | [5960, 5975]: 1.04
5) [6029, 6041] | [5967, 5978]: 1.02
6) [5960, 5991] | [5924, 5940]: 1.03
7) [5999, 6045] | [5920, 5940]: 1.02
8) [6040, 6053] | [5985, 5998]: 1.03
